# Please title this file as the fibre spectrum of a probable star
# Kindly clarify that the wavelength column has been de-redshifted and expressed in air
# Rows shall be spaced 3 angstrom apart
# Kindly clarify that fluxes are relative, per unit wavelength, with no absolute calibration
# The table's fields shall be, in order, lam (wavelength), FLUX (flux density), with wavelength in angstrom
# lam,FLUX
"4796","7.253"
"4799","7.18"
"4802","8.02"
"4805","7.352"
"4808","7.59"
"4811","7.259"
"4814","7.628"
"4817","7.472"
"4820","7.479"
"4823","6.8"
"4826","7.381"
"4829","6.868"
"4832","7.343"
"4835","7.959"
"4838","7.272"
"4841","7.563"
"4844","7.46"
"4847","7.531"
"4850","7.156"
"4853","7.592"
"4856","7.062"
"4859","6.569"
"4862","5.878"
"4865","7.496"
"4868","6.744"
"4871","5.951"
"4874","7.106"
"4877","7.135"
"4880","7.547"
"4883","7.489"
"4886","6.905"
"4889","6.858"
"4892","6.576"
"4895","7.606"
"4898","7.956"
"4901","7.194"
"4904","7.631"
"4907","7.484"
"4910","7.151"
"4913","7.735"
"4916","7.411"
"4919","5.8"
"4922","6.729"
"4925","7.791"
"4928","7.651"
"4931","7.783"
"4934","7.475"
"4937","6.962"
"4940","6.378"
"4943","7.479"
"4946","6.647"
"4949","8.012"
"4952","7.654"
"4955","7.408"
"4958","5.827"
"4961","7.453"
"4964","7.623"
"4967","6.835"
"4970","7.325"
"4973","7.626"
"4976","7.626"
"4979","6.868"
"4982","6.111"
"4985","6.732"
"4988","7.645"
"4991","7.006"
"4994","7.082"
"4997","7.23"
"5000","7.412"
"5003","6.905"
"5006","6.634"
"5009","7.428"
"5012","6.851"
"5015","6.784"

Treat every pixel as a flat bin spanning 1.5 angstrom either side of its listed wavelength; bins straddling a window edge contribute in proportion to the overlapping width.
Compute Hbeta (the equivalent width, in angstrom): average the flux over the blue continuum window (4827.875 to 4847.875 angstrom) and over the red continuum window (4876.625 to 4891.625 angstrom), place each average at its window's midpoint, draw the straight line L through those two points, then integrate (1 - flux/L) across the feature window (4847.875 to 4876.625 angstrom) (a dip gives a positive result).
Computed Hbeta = 1.65 angstrom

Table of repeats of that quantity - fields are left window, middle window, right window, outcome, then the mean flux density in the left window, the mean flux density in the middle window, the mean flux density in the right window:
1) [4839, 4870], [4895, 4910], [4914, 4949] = -0.8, 7.09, 7.53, 7.15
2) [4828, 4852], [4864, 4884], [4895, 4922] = 0.8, 7.41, 7.05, 7.28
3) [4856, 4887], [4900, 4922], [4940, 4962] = -0.5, 6.89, 7.17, 7.15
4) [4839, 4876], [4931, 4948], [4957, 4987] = -0.1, 7.01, 7.09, 7.03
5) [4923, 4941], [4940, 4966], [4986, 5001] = 0.4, 7.35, 7.2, 7.25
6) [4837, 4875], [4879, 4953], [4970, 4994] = -2.2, 7.03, 7.27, 7.1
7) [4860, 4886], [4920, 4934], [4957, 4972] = -0.8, 6.91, 7.43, 7.07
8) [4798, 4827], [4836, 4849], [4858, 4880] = -0.7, 7.42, 7.46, 6.76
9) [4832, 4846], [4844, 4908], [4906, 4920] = 1.9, 7.54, 7.12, 7.15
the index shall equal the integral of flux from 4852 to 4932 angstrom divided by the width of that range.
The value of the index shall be 7.14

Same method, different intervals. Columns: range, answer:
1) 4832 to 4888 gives 7.14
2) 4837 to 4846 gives 7.45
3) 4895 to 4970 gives 7.26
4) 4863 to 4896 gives 7.01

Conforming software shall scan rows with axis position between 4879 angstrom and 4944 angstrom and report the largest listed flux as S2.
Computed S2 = 7.956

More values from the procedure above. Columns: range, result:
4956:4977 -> 7.626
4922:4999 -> 8.012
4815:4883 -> 7.959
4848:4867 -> 7.592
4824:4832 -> 7.381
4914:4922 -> 7.411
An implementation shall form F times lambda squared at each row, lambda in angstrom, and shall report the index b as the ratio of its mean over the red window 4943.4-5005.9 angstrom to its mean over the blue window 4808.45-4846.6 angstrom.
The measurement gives 1.0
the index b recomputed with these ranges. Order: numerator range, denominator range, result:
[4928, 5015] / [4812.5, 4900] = 1.04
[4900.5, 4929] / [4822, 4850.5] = 1.02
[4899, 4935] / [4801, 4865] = 1.04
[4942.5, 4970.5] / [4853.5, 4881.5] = 1.09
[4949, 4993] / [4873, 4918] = 1.01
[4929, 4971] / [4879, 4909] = 1.01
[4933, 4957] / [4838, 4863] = 1.05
